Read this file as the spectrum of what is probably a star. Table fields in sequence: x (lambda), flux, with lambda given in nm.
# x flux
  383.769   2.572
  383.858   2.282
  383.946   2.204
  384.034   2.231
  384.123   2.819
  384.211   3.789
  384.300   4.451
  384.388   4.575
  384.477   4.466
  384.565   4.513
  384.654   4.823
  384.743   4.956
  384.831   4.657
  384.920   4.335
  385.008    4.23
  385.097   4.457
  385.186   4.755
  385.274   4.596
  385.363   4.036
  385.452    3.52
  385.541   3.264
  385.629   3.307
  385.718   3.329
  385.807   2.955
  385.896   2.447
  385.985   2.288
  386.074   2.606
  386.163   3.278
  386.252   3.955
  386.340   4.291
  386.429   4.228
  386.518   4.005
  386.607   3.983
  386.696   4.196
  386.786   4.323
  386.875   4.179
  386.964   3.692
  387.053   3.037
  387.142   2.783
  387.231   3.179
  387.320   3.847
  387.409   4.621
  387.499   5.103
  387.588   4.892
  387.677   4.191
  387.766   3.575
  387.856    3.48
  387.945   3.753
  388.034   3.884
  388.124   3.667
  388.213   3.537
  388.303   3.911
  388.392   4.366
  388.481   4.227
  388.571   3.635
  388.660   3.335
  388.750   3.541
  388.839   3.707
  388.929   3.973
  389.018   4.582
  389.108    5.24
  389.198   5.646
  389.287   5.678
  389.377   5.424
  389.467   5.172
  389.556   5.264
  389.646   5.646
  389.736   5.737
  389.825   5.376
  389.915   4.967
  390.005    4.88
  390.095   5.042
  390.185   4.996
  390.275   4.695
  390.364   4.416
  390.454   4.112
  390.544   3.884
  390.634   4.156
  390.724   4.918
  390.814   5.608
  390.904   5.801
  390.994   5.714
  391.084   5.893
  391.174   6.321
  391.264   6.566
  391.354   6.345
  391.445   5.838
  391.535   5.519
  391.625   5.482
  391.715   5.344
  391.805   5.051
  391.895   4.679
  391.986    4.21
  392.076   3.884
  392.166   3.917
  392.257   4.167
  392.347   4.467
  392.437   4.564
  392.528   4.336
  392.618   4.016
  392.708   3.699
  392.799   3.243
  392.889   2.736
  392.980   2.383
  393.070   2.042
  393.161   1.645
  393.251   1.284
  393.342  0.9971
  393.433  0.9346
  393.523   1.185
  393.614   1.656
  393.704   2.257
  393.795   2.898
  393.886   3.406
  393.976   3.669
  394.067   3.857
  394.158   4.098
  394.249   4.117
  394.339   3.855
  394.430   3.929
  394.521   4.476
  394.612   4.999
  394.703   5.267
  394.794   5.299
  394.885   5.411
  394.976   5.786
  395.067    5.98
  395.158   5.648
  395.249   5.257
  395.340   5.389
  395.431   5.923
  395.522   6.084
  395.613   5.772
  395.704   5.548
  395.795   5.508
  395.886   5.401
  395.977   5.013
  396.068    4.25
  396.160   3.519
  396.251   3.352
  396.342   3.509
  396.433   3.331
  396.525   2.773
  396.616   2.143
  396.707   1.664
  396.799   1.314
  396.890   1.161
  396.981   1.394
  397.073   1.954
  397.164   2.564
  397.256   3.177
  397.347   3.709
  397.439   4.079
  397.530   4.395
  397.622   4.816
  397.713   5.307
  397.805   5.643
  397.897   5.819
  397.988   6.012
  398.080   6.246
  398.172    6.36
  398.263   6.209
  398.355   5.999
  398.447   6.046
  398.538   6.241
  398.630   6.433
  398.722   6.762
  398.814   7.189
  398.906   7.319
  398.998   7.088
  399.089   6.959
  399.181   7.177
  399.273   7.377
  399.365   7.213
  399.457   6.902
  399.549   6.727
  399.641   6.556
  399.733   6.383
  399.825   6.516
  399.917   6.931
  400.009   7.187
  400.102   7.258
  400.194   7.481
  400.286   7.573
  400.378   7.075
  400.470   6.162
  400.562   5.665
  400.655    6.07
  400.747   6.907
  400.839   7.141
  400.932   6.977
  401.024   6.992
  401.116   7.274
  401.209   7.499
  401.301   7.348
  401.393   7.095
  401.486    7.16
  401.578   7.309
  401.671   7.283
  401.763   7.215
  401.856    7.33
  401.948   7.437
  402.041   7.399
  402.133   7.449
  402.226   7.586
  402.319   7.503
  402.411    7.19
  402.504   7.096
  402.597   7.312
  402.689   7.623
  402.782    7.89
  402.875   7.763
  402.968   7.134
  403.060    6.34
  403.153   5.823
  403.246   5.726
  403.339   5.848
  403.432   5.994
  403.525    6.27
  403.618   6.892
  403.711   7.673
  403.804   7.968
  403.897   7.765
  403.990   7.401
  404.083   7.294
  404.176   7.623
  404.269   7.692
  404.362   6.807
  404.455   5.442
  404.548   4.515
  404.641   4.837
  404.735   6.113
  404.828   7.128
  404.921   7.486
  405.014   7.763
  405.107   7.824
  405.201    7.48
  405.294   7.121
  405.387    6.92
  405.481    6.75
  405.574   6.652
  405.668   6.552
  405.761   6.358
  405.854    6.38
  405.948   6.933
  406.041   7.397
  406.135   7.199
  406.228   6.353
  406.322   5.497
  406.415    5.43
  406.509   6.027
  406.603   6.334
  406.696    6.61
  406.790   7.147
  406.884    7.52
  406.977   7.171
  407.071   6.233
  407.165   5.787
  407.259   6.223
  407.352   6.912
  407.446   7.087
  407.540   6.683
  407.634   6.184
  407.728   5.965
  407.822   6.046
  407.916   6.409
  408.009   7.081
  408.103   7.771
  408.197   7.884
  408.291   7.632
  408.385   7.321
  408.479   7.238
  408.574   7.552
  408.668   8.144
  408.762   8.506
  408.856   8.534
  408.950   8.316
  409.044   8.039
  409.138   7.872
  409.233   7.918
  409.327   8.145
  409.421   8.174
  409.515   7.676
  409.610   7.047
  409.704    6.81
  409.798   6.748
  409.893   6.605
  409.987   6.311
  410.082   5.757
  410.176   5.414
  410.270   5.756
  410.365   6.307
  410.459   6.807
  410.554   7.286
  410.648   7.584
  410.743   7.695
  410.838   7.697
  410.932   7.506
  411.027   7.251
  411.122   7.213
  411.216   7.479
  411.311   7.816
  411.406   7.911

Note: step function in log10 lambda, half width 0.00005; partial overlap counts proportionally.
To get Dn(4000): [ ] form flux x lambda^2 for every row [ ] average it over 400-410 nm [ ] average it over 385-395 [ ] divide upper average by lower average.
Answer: 1.8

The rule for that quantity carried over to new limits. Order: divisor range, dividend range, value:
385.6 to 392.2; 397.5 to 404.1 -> 1.63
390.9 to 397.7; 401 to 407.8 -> 1.80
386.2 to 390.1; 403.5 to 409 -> 1.76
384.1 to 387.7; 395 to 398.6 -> 1.21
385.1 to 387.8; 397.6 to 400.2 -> 1.86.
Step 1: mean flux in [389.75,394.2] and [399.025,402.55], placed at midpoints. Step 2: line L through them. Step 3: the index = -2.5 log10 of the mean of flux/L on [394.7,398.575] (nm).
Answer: 0.23 mag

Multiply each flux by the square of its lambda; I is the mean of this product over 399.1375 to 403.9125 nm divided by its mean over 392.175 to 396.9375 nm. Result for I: 1.94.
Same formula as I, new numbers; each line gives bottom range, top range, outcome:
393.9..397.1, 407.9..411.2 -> 1.87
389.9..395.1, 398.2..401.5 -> 1.69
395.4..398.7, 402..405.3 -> 1.63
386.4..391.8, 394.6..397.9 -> 0.95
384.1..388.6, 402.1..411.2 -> 1.98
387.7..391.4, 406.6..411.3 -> 1.65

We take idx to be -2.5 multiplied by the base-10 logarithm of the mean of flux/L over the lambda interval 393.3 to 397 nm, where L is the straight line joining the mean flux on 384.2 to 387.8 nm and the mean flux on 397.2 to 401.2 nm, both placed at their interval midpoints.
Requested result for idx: 0.40 mag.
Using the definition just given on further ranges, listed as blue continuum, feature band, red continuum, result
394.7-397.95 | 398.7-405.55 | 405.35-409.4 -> -0.231 mag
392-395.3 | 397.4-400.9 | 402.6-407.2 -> -0.240 mag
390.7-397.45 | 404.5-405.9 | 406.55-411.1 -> -0.052 mag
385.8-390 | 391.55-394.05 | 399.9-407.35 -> 0.441 mag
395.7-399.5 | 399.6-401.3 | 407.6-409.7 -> -0.233 mag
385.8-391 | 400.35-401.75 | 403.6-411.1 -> -0.144 mag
